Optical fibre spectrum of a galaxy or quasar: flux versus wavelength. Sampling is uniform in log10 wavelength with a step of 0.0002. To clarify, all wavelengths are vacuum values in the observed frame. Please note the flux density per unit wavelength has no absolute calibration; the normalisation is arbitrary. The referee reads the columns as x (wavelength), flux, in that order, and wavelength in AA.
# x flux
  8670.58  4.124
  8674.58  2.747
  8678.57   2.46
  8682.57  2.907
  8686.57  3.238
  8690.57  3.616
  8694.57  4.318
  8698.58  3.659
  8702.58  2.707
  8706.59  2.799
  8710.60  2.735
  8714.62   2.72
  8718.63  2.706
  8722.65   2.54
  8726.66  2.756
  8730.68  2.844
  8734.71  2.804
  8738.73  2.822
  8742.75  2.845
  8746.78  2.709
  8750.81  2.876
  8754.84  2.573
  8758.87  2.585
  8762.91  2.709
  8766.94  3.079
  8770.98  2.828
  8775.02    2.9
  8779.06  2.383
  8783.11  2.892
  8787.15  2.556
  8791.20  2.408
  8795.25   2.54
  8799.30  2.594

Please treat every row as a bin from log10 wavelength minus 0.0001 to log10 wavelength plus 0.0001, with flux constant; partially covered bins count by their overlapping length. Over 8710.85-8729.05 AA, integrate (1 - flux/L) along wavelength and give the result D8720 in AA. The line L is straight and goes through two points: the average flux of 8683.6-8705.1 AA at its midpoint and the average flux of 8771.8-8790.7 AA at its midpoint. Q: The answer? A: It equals 3.0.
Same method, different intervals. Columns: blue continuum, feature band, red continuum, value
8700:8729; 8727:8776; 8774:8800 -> -2.41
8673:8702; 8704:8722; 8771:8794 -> 2.15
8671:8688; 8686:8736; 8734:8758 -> -2.96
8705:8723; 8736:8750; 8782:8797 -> -0.73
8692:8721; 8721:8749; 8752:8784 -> 1.59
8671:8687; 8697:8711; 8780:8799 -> -0.65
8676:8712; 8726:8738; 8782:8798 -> 0.50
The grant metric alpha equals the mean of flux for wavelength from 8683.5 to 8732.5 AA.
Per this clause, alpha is 3.05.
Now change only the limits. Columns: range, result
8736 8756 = 2.78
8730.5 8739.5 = 2.82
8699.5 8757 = 2.76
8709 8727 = 2.68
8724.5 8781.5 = 2.77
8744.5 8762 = 2.69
